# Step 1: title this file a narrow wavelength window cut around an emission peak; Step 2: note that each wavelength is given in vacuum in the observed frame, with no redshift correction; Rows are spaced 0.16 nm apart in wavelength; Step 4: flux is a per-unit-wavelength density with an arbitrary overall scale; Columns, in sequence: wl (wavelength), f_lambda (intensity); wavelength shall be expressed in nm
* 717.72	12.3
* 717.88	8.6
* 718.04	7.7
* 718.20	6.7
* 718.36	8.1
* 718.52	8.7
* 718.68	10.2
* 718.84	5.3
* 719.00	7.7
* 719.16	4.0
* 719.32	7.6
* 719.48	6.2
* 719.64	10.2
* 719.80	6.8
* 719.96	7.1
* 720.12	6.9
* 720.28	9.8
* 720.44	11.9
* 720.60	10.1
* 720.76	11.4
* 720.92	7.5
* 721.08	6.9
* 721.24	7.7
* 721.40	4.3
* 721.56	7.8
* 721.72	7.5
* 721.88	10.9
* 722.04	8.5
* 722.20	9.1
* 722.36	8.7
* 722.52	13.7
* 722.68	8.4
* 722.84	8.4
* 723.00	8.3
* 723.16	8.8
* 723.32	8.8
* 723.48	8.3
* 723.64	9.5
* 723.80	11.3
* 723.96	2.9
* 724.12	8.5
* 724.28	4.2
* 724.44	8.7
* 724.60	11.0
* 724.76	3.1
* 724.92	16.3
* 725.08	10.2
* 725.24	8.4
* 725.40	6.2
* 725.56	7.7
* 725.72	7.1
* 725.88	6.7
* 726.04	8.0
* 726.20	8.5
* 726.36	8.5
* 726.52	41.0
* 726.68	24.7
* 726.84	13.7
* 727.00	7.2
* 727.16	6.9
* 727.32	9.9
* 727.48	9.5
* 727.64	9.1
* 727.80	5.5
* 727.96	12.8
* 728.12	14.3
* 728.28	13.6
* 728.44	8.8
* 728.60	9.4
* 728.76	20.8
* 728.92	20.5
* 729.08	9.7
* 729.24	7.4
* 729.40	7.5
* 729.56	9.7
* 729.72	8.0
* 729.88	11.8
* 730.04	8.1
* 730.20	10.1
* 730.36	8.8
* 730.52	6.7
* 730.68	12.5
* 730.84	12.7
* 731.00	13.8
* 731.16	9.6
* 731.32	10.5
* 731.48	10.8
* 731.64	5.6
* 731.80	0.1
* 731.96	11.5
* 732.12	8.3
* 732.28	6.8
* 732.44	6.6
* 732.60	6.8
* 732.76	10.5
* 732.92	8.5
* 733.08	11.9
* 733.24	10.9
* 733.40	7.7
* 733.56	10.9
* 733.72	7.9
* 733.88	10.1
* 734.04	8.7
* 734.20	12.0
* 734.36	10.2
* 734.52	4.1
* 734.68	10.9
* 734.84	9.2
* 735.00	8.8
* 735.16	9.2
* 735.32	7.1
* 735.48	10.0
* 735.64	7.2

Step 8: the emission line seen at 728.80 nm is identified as [N II]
